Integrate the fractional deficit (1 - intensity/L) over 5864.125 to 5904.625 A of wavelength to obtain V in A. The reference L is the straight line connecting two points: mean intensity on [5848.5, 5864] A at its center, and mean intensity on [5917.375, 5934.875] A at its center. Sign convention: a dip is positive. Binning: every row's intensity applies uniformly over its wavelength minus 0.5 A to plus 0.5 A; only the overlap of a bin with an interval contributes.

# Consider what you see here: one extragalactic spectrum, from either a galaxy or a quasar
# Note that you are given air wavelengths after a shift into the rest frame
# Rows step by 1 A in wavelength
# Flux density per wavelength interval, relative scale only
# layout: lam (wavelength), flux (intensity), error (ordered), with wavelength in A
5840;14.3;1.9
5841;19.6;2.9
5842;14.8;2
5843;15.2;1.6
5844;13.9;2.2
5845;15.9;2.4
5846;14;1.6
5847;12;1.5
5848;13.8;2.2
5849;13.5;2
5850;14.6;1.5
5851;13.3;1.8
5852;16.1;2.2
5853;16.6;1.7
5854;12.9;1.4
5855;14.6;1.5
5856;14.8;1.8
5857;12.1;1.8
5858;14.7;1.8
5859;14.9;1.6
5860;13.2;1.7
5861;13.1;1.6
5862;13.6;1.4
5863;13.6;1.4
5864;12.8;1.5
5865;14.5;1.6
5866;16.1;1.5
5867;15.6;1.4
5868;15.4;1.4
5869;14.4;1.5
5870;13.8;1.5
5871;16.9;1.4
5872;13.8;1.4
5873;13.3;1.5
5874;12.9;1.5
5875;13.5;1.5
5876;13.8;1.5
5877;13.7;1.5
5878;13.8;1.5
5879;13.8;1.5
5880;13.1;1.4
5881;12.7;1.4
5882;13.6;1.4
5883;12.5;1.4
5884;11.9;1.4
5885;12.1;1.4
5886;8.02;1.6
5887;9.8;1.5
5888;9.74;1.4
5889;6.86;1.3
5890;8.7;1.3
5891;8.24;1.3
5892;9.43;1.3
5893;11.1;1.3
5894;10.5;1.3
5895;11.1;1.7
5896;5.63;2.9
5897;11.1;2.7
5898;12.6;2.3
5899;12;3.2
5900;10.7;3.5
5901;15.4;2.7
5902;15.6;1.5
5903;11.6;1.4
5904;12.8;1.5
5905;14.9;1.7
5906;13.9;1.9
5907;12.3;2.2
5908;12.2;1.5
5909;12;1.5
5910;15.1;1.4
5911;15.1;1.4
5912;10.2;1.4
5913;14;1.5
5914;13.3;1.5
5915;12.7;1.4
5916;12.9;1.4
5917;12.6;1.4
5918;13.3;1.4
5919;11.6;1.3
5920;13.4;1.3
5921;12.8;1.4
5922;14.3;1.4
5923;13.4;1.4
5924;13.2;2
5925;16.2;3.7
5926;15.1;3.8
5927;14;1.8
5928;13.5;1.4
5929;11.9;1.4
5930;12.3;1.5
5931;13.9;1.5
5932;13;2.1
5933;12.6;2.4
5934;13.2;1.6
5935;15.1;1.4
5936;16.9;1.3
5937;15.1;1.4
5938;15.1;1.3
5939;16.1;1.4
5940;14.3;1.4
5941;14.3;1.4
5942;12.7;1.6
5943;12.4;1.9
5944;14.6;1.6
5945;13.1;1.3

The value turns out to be 4.4 A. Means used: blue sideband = 14.1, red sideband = 13.4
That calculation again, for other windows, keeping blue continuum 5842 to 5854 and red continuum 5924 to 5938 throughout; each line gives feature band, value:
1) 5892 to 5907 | 2.3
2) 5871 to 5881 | 0.4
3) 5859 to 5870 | 0.1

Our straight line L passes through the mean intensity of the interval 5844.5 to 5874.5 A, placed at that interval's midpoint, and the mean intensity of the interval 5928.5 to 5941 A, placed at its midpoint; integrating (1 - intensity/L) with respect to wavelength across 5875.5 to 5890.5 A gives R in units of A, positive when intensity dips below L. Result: 2.7 A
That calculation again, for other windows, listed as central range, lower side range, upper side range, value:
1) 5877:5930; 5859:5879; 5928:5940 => 6.80 A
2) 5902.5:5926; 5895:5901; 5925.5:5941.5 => -1.69 A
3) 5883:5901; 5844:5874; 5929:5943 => 5.04 A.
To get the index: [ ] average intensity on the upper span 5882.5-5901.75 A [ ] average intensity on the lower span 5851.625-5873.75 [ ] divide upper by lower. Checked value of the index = 0.73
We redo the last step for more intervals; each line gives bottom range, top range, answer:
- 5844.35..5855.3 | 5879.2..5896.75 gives 0.73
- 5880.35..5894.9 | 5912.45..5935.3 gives 1.28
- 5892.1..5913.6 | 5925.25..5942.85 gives 1.14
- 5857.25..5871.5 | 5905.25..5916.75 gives 0.91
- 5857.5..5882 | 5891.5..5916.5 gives 0.88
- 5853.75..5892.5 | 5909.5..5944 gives 1.06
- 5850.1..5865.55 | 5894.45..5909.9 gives 0.88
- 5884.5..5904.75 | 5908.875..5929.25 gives 1.25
